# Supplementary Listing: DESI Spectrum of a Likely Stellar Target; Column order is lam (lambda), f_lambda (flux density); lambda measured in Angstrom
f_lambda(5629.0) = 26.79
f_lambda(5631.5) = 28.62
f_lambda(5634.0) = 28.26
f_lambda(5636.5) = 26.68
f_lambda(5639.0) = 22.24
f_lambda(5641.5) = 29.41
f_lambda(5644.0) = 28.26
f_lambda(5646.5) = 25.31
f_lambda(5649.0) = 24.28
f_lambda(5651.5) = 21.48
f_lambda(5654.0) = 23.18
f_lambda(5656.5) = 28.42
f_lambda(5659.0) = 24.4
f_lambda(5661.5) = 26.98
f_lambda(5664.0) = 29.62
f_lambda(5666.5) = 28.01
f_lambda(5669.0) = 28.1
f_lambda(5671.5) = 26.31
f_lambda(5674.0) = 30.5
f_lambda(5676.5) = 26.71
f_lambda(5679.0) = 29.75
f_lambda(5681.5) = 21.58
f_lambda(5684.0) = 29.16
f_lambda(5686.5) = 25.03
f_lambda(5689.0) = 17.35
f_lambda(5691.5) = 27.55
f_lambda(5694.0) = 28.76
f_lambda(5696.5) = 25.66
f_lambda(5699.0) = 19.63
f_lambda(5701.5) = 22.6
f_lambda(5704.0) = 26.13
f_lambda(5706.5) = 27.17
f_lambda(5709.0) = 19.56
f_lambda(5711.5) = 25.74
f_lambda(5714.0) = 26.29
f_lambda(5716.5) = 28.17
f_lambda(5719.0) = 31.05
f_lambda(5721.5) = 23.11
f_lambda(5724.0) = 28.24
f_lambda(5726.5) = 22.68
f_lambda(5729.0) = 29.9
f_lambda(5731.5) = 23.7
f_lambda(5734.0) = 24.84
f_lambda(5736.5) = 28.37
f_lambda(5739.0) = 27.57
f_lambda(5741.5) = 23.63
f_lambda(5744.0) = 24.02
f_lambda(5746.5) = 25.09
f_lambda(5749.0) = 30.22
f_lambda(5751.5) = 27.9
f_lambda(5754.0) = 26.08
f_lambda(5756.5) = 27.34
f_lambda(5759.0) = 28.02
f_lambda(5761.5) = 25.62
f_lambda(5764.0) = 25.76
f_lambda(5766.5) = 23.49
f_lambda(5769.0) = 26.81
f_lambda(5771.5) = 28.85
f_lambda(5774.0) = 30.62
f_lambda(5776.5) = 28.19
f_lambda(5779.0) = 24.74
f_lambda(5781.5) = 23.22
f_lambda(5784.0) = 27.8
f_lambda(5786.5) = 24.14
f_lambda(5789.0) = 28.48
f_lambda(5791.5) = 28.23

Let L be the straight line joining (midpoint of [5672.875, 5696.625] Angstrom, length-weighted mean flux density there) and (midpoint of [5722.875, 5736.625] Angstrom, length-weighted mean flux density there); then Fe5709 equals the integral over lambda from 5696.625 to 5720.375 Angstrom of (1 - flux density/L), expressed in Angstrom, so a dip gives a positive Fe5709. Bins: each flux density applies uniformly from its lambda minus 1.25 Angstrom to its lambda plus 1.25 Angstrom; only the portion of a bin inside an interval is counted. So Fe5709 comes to 0.90 Angstrom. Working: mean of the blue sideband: 26.2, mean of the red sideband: 26.1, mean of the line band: 25.2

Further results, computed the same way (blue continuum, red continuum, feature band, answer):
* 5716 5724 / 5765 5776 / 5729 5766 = 1.5 Angstrom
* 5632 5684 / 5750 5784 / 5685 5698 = 0.9 Angstrom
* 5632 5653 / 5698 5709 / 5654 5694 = -3.2 Angstrom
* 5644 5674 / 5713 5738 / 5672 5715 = 2.0 Angstrom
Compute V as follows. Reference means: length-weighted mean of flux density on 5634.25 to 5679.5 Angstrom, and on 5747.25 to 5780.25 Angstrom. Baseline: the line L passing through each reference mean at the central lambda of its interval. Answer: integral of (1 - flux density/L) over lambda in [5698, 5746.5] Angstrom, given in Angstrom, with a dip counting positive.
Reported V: 2.8 Angstrom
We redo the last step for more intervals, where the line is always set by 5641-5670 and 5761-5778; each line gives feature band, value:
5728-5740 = 0.0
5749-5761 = -0.2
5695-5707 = 1.1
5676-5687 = 0.0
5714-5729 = -0.1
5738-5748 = 0.7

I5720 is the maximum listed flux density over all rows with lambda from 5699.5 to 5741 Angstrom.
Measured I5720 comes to 31.05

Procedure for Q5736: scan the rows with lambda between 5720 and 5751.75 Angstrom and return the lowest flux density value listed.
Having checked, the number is 22.68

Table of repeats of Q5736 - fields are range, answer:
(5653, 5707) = 17.35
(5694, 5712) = 19.56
